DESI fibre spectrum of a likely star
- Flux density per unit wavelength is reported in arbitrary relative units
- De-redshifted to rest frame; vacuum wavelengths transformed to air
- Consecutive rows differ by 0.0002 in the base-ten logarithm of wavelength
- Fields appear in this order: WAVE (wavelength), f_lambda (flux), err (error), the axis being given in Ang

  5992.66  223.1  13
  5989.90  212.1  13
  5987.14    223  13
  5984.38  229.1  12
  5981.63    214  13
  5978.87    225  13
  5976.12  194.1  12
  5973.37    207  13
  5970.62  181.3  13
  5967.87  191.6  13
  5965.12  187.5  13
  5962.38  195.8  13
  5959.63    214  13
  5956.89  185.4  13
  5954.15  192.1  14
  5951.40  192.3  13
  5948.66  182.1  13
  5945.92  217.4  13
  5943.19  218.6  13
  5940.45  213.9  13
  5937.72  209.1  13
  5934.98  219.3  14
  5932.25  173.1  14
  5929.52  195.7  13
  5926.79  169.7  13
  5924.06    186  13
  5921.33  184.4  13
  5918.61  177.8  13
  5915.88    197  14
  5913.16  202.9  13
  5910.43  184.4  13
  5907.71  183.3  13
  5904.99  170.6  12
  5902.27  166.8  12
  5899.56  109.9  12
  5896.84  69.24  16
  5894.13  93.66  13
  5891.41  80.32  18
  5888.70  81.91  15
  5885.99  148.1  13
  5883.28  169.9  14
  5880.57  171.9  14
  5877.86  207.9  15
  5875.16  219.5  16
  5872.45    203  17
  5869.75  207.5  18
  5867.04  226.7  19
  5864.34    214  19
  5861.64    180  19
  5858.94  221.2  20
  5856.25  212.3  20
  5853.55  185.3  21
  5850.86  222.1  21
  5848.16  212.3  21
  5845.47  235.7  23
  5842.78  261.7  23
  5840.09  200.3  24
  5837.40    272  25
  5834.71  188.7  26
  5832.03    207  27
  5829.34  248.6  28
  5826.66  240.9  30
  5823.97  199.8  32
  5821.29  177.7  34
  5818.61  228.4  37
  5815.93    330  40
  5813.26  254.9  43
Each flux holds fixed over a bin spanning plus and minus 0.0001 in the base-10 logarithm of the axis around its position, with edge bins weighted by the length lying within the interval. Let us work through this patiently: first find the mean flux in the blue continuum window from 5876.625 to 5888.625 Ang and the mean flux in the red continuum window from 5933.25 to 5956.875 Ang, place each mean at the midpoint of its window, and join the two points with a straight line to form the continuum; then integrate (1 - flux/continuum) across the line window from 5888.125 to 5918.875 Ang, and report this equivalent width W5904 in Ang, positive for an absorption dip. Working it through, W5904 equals 6.1 Ang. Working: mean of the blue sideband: 164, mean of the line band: 144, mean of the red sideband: 204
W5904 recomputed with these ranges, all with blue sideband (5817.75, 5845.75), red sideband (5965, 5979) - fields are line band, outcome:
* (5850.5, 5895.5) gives 7.9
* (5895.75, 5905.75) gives 3.9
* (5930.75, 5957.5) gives 0.1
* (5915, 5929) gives 1.5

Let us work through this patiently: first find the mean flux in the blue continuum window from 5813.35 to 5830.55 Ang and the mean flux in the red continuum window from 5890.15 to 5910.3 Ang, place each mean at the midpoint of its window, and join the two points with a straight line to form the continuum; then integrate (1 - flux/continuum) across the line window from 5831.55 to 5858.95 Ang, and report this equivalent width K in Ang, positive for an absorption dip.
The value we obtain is -1.9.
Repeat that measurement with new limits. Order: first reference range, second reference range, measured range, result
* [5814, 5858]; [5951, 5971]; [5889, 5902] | 7.2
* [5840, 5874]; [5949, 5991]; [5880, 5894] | 5.7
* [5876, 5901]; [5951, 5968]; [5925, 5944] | -3.1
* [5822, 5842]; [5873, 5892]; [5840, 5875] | -4.6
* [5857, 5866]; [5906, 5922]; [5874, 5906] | 9.3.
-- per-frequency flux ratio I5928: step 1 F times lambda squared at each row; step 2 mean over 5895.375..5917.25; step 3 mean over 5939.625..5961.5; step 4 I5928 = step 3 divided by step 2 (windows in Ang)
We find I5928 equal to 1.28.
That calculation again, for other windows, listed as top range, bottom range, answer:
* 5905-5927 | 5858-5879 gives 0.90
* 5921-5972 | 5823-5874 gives 0.93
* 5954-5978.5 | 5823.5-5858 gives 0.92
